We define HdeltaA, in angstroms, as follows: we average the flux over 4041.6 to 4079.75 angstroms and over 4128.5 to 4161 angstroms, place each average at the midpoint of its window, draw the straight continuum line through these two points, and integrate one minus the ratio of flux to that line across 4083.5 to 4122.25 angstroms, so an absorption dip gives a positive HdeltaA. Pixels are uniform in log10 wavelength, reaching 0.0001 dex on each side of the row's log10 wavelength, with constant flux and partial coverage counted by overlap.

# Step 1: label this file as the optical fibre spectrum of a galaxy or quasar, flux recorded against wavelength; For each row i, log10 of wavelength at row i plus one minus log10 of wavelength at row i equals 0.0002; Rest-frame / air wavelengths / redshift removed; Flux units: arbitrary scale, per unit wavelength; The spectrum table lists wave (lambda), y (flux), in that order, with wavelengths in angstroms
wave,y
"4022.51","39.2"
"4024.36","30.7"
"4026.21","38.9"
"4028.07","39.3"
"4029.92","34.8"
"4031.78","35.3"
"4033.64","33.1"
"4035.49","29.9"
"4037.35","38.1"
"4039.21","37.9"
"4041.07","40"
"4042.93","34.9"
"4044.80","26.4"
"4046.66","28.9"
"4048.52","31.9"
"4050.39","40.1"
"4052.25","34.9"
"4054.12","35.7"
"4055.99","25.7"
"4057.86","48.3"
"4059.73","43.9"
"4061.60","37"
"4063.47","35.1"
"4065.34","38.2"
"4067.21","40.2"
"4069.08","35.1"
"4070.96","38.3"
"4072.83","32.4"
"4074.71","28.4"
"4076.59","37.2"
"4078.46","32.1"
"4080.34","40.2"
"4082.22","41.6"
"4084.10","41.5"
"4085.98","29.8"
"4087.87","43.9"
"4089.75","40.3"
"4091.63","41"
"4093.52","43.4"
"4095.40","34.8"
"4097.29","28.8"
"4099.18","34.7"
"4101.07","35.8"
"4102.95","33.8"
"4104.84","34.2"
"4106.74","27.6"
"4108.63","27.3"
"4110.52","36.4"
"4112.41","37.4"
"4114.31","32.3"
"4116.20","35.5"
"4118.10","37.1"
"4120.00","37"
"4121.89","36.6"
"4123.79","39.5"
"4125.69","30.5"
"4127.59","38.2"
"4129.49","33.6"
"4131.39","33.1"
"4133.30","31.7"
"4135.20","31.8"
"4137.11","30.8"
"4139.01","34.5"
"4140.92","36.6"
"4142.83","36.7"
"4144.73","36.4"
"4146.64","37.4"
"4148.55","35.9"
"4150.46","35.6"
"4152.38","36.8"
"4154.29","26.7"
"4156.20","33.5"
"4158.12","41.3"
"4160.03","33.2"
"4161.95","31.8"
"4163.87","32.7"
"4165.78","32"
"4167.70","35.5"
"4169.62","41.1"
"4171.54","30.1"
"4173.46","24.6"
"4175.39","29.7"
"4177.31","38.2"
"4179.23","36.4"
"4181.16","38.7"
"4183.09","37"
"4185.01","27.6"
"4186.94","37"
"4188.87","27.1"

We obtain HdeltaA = -0.79 angstroms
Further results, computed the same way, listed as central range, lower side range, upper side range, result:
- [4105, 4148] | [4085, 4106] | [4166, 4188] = 1.2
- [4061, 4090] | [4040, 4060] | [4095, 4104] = -2.1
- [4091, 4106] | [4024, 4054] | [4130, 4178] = -0.6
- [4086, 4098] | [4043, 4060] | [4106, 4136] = -1.3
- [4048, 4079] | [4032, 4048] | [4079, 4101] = -0.5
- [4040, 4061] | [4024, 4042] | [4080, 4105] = 0.5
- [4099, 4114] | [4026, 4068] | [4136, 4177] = 0.7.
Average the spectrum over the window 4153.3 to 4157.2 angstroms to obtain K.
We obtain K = 30.3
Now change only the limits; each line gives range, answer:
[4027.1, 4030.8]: 37.1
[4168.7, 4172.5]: 35.6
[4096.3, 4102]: 33.1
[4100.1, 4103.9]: 34.9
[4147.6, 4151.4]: 35.8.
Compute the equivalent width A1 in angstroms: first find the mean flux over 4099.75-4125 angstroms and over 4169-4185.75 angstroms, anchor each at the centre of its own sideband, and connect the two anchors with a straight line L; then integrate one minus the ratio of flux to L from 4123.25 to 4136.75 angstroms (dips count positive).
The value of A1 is 0.2 angstroms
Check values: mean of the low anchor 34.6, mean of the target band 33.7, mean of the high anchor 33.6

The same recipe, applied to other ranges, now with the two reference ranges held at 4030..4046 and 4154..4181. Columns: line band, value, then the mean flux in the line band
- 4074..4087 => -0.7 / 36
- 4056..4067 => -1.6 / 39.2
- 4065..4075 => -0.4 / 35.7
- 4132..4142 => 0.2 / 33.1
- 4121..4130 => -0.5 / 35.8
